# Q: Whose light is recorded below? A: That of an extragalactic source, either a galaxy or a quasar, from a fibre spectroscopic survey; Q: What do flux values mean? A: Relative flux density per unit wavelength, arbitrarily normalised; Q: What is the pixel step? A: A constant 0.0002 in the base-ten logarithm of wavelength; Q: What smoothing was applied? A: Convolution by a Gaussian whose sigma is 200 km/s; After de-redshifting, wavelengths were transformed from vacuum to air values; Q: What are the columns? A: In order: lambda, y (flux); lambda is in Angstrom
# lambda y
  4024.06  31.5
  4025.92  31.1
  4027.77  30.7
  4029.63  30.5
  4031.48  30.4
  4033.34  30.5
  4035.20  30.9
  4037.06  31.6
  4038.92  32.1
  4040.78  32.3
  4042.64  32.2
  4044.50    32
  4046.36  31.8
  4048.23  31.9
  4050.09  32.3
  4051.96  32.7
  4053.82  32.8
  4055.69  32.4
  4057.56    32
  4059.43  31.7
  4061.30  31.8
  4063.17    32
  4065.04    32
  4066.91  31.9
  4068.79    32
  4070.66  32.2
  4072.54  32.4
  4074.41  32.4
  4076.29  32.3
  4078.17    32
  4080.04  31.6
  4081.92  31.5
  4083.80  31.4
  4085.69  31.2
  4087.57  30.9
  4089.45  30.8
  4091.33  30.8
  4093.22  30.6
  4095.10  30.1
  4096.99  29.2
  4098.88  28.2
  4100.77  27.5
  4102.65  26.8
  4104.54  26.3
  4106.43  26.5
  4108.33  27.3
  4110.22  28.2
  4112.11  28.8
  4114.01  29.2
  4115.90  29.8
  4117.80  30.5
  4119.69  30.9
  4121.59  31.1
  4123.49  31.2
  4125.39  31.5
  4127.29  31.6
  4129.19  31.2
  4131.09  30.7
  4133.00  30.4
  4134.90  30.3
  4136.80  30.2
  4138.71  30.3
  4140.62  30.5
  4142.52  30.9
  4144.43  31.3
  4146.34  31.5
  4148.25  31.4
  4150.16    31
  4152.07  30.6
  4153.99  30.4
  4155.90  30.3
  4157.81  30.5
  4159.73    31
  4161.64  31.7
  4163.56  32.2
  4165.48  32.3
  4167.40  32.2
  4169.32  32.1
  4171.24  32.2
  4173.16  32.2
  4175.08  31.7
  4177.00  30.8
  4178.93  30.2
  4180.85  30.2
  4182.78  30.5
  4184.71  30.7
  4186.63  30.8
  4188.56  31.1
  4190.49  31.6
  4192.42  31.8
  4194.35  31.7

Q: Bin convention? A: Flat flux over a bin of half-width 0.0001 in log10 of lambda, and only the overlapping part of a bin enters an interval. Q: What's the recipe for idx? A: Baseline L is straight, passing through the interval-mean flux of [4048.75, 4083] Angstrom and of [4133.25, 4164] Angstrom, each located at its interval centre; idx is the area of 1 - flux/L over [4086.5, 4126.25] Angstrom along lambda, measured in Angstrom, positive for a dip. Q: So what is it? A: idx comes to 2.7 Angstrom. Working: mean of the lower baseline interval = 32.1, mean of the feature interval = 29.3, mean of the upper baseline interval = 30.9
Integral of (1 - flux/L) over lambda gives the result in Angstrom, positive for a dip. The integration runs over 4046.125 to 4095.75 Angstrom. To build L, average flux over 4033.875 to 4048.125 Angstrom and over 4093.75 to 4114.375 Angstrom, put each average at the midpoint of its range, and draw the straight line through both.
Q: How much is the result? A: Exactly -2.9 Angstrom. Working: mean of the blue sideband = 31.8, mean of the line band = 31.8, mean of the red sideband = 28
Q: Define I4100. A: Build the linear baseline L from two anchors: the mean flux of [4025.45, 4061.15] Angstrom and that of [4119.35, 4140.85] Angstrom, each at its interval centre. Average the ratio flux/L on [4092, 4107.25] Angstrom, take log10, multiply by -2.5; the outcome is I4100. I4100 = 0.11 mag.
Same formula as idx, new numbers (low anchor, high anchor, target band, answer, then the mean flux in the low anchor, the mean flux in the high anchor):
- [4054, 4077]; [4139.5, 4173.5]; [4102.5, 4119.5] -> 1.81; 32.1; 31.3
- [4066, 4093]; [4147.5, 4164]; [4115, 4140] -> 0.38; 31.6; 31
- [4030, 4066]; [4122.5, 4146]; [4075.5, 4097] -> 0.21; 31.8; 30.9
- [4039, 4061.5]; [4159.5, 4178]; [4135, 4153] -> 0.62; 32.2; 31.9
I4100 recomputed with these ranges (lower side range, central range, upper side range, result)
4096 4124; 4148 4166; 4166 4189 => -0.02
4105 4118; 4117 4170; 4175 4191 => -0.06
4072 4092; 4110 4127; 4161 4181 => 0.05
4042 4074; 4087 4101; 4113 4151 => 0.06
